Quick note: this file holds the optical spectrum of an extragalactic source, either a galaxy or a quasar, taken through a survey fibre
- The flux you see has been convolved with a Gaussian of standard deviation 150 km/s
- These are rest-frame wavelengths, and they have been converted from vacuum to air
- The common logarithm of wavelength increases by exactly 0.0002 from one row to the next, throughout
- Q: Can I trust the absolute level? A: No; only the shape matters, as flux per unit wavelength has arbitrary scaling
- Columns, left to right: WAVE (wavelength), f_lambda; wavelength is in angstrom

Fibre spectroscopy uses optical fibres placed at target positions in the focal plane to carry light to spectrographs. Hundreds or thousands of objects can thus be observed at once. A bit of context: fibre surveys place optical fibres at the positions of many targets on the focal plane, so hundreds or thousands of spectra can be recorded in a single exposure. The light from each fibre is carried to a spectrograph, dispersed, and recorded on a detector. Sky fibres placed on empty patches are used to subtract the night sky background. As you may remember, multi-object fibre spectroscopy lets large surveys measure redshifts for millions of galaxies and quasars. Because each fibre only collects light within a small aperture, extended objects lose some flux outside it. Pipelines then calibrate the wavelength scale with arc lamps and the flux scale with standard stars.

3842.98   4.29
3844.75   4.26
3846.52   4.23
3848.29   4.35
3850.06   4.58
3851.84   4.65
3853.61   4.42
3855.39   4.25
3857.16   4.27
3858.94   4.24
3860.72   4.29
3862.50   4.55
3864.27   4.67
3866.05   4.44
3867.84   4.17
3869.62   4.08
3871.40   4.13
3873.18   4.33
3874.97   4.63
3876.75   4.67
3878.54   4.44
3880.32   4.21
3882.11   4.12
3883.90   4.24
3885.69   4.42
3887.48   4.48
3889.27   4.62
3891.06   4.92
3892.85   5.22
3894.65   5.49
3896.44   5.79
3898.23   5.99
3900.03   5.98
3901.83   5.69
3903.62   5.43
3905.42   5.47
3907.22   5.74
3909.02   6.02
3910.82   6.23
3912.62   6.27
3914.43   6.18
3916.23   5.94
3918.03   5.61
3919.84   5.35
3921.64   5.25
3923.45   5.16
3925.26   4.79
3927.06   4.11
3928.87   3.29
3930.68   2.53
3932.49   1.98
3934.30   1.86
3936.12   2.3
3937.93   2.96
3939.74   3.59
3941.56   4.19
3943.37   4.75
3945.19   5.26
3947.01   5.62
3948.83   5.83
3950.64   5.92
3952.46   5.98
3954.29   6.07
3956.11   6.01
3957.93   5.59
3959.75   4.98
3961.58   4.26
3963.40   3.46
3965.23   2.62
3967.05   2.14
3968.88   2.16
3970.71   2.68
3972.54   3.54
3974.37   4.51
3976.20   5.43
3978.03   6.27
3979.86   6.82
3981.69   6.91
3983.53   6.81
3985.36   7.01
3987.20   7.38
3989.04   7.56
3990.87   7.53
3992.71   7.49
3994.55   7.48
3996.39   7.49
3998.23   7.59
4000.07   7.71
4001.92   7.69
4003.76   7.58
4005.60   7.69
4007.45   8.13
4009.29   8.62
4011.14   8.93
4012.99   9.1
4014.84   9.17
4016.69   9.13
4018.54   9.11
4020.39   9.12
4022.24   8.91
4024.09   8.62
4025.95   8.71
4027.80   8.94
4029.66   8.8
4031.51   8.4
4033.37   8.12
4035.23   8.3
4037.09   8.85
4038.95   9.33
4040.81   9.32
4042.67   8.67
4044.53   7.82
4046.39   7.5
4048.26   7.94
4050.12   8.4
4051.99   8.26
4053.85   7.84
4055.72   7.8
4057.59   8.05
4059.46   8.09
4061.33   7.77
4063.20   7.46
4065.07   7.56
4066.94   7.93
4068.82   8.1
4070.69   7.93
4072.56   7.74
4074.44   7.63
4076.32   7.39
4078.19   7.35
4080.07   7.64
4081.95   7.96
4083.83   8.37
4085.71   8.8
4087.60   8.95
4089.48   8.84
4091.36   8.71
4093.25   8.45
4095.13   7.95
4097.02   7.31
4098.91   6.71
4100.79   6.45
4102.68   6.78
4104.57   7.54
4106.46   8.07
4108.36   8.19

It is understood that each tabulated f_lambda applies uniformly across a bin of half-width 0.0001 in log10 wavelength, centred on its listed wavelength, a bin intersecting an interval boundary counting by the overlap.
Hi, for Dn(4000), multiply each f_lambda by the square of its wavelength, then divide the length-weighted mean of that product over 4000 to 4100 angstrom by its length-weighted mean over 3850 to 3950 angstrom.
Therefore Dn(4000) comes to 1.90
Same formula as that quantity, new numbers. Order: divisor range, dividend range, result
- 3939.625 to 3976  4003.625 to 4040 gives 2.00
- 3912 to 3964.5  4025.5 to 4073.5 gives 1.87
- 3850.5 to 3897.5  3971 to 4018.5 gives 1.72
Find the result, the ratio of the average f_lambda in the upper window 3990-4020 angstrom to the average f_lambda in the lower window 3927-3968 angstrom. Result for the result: 1.97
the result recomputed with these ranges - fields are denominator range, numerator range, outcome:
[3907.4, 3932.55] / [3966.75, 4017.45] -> 1.36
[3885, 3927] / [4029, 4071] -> 1.50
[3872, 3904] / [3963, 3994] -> 1.09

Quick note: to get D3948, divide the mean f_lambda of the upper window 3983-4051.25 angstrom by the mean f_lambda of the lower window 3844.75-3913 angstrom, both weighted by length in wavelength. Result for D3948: 1.7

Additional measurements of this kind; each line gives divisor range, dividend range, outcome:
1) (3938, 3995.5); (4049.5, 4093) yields 1.51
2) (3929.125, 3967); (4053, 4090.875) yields 1.89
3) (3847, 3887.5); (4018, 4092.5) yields 1.89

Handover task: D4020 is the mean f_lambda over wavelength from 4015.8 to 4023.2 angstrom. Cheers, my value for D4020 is 9.07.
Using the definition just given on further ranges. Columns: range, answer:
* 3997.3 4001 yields 7.64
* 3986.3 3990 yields 7.48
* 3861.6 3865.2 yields 4.62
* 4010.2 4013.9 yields 9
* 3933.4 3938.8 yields 2.37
